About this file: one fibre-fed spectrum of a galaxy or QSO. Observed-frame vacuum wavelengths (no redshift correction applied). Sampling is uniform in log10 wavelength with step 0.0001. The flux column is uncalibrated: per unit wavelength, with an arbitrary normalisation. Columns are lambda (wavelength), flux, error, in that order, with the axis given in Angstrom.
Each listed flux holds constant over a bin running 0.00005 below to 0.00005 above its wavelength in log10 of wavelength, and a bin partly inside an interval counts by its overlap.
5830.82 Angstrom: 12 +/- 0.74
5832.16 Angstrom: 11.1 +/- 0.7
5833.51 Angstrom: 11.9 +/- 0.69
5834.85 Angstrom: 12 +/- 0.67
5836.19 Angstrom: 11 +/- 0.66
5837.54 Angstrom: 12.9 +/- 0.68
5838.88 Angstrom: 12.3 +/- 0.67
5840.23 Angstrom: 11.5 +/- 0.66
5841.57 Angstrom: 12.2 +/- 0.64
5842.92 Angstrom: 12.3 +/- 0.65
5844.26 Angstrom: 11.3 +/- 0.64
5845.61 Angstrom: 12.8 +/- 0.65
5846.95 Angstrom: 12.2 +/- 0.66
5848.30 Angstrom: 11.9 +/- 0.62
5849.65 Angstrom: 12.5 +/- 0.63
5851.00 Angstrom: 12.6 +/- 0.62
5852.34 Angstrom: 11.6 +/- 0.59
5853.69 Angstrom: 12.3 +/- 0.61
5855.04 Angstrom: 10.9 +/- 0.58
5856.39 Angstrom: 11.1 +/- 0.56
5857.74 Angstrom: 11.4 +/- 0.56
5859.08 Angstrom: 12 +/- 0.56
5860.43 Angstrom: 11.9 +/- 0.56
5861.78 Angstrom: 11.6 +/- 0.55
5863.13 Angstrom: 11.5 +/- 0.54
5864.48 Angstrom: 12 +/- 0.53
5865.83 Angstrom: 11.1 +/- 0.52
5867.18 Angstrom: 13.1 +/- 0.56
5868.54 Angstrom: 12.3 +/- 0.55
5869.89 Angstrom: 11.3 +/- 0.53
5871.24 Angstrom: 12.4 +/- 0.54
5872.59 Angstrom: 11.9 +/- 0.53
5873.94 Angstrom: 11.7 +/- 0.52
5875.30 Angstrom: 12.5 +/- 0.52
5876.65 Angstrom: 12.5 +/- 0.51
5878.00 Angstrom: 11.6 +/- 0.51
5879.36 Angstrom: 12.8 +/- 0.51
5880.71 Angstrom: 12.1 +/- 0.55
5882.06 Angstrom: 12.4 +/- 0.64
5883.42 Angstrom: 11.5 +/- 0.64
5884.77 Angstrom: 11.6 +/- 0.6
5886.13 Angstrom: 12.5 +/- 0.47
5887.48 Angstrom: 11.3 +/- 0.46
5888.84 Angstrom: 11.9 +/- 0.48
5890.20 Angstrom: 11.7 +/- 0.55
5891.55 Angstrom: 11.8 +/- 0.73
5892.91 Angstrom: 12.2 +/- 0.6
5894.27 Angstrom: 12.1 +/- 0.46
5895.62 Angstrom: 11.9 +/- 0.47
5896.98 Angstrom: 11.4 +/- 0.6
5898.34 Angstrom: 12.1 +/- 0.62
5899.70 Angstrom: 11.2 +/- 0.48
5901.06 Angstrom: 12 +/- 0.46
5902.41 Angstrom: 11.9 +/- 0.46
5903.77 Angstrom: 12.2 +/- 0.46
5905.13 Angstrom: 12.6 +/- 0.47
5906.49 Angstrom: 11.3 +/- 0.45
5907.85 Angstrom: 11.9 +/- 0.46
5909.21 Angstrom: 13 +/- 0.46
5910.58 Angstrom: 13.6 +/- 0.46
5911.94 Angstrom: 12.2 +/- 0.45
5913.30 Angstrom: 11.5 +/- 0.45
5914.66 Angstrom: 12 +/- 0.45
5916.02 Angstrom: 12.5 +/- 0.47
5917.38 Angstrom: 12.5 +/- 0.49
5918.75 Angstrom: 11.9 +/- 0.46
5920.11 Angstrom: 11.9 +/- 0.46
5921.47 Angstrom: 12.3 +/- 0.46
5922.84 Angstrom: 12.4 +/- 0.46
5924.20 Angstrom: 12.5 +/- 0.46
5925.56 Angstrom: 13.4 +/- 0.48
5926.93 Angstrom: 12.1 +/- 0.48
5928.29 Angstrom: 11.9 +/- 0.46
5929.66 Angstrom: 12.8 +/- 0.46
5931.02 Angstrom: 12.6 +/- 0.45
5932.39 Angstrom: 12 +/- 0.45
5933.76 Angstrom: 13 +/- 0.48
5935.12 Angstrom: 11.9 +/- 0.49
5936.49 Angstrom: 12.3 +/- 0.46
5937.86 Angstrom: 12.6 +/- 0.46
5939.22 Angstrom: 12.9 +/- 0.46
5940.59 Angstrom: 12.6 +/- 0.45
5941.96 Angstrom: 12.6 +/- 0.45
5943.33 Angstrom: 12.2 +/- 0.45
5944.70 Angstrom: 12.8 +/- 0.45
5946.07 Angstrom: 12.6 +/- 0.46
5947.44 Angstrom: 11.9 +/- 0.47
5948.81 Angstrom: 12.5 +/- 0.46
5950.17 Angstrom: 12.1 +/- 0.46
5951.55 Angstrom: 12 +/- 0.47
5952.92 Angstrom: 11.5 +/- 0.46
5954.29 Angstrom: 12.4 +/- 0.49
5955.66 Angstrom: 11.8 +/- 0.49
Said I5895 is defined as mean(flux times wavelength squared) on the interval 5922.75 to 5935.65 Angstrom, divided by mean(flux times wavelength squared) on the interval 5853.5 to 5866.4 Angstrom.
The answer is 1.10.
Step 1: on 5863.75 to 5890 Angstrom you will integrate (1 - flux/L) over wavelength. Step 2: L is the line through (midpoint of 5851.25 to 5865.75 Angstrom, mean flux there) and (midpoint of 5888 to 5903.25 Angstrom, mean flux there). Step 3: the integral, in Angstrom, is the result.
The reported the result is -0.6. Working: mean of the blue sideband 11.6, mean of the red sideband 11.8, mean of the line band 12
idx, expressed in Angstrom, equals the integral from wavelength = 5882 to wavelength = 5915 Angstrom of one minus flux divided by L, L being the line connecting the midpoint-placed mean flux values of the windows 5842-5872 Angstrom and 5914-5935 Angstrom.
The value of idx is 0.6 Angstrom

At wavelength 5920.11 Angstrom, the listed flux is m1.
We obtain 11.9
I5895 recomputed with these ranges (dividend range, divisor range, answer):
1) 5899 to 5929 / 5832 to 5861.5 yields 1.05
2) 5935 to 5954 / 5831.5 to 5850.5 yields 1.06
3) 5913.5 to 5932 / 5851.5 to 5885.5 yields 1.06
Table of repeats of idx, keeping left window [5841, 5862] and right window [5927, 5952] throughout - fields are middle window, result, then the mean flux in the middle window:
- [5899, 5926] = 0.1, 12.2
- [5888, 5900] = 0.3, 11.8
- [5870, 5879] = 0.0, 12.1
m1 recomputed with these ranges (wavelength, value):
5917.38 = 12.5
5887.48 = 11.3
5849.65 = 12.5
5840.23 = 11.5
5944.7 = 12.8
